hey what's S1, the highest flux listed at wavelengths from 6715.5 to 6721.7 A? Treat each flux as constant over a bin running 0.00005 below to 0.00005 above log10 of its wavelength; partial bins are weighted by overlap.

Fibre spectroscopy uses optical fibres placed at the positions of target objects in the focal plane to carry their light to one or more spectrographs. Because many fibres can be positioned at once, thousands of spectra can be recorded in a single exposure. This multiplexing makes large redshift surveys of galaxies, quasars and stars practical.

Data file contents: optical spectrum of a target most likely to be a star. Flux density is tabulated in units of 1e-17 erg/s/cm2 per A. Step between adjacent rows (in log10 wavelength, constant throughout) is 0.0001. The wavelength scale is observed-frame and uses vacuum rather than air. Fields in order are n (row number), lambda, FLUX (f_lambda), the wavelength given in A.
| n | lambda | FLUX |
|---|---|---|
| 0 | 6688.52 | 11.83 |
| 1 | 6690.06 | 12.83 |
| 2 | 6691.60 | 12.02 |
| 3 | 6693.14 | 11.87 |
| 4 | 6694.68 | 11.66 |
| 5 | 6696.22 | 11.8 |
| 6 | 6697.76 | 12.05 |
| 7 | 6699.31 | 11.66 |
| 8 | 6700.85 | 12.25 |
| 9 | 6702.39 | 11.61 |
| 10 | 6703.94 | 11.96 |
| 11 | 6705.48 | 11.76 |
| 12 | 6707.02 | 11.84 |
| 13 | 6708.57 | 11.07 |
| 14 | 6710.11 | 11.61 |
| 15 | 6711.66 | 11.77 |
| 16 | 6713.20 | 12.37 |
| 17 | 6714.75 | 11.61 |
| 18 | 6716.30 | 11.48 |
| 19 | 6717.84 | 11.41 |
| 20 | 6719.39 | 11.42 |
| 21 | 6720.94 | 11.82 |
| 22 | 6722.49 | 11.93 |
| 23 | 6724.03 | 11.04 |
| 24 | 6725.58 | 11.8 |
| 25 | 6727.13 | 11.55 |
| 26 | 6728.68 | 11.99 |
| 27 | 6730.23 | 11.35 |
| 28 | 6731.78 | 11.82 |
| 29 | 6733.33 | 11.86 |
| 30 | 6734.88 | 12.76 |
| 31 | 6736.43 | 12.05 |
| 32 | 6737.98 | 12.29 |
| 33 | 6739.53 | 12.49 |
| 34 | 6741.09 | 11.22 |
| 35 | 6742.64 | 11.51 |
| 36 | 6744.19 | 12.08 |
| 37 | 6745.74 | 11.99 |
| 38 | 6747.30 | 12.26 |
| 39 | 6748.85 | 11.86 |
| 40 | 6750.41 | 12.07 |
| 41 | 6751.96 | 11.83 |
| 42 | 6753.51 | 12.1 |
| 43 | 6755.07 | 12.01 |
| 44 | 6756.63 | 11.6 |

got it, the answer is 11.82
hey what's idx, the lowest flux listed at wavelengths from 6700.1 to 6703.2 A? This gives 11.61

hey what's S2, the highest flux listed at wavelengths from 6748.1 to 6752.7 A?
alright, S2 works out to 12.07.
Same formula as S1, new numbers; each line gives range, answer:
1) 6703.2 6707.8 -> 11.96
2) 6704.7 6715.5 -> 12.37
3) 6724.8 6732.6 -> 11.99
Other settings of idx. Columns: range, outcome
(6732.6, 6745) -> 11.22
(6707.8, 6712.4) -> 11.07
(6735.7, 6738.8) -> 12.05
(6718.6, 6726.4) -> 11.04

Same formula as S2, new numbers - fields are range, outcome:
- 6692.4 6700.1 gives 12.05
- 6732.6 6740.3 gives 12.76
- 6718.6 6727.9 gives 11.93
